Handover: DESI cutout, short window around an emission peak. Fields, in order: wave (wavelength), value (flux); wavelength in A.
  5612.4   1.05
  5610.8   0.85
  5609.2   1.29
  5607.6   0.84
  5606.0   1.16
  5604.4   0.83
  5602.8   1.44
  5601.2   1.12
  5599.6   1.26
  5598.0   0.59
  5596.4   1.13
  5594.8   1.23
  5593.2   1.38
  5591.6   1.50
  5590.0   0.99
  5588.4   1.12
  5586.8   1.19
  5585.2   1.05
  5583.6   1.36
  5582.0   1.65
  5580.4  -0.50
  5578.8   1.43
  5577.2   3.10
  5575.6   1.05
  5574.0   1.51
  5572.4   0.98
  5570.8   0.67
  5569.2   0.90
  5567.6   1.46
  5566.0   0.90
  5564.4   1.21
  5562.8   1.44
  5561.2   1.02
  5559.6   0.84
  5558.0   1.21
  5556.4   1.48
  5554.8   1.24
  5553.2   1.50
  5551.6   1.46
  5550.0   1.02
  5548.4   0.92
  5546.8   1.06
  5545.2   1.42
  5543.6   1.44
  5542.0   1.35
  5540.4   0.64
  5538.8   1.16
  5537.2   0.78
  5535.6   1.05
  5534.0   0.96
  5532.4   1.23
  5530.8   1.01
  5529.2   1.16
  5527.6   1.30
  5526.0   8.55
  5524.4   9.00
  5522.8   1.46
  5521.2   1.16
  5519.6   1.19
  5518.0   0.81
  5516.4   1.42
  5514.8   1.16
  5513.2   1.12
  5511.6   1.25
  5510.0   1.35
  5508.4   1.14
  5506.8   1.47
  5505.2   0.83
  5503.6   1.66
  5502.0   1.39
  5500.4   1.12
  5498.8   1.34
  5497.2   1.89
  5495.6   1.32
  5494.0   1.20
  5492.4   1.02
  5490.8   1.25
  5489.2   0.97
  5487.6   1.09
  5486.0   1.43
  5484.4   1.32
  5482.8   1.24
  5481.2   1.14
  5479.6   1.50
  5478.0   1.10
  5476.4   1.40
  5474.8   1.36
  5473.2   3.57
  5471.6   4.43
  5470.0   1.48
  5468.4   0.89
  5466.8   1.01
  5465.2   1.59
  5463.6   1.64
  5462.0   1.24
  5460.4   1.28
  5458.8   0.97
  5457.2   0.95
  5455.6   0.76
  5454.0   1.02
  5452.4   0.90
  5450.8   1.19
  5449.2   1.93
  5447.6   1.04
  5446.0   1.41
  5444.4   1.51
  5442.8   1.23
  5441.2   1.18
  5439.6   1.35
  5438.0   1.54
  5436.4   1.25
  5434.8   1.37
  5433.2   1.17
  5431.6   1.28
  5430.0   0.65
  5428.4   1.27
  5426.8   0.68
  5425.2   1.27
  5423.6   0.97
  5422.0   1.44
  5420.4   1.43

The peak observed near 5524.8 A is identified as [O III]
